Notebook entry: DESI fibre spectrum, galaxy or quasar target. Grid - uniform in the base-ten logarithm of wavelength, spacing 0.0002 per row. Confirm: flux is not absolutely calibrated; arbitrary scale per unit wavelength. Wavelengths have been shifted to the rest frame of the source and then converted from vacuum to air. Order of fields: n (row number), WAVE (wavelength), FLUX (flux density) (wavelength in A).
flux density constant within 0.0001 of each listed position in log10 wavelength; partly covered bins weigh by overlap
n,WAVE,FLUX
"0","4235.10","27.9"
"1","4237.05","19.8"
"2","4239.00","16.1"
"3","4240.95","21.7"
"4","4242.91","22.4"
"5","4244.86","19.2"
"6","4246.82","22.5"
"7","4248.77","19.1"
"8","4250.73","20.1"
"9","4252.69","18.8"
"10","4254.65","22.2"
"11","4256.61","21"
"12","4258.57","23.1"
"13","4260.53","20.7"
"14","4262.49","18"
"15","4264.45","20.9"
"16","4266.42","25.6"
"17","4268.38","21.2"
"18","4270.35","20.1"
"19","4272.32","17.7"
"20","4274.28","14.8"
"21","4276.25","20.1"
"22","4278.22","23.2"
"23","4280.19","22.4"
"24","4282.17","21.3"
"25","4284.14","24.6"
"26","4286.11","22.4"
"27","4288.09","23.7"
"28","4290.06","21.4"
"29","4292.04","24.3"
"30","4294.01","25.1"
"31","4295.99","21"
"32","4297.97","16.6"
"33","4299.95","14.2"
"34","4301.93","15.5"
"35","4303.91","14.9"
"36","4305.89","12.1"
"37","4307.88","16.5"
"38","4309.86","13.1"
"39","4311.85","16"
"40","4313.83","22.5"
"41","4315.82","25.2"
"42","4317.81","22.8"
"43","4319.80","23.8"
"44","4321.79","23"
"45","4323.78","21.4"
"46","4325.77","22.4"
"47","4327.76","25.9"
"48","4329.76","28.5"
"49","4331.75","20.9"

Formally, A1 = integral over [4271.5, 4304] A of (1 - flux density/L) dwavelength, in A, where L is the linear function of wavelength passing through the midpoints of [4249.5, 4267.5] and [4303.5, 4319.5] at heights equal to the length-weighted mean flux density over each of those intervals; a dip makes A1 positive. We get -1.3 A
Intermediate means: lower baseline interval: 21.1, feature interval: 20.3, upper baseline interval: 18.3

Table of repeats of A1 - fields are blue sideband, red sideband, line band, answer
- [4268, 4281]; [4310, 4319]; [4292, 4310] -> 2.9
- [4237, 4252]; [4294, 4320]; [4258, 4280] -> -1.3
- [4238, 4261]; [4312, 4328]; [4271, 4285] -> 0.6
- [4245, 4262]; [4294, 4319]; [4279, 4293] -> -2.9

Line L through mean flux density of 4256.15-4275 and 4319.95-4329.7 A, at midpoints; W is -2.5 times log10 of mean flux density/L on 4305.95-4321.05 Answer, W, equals 0.18 mag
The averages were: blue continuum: 20.4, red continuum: 23.7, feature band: 19.5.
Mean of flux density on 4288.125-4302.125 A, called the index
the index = 20.2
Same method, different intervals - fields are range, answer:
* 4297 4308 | 14.8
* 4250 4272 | 21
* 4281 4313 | 18.9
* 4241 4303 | 20.8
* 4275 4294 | 22.6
